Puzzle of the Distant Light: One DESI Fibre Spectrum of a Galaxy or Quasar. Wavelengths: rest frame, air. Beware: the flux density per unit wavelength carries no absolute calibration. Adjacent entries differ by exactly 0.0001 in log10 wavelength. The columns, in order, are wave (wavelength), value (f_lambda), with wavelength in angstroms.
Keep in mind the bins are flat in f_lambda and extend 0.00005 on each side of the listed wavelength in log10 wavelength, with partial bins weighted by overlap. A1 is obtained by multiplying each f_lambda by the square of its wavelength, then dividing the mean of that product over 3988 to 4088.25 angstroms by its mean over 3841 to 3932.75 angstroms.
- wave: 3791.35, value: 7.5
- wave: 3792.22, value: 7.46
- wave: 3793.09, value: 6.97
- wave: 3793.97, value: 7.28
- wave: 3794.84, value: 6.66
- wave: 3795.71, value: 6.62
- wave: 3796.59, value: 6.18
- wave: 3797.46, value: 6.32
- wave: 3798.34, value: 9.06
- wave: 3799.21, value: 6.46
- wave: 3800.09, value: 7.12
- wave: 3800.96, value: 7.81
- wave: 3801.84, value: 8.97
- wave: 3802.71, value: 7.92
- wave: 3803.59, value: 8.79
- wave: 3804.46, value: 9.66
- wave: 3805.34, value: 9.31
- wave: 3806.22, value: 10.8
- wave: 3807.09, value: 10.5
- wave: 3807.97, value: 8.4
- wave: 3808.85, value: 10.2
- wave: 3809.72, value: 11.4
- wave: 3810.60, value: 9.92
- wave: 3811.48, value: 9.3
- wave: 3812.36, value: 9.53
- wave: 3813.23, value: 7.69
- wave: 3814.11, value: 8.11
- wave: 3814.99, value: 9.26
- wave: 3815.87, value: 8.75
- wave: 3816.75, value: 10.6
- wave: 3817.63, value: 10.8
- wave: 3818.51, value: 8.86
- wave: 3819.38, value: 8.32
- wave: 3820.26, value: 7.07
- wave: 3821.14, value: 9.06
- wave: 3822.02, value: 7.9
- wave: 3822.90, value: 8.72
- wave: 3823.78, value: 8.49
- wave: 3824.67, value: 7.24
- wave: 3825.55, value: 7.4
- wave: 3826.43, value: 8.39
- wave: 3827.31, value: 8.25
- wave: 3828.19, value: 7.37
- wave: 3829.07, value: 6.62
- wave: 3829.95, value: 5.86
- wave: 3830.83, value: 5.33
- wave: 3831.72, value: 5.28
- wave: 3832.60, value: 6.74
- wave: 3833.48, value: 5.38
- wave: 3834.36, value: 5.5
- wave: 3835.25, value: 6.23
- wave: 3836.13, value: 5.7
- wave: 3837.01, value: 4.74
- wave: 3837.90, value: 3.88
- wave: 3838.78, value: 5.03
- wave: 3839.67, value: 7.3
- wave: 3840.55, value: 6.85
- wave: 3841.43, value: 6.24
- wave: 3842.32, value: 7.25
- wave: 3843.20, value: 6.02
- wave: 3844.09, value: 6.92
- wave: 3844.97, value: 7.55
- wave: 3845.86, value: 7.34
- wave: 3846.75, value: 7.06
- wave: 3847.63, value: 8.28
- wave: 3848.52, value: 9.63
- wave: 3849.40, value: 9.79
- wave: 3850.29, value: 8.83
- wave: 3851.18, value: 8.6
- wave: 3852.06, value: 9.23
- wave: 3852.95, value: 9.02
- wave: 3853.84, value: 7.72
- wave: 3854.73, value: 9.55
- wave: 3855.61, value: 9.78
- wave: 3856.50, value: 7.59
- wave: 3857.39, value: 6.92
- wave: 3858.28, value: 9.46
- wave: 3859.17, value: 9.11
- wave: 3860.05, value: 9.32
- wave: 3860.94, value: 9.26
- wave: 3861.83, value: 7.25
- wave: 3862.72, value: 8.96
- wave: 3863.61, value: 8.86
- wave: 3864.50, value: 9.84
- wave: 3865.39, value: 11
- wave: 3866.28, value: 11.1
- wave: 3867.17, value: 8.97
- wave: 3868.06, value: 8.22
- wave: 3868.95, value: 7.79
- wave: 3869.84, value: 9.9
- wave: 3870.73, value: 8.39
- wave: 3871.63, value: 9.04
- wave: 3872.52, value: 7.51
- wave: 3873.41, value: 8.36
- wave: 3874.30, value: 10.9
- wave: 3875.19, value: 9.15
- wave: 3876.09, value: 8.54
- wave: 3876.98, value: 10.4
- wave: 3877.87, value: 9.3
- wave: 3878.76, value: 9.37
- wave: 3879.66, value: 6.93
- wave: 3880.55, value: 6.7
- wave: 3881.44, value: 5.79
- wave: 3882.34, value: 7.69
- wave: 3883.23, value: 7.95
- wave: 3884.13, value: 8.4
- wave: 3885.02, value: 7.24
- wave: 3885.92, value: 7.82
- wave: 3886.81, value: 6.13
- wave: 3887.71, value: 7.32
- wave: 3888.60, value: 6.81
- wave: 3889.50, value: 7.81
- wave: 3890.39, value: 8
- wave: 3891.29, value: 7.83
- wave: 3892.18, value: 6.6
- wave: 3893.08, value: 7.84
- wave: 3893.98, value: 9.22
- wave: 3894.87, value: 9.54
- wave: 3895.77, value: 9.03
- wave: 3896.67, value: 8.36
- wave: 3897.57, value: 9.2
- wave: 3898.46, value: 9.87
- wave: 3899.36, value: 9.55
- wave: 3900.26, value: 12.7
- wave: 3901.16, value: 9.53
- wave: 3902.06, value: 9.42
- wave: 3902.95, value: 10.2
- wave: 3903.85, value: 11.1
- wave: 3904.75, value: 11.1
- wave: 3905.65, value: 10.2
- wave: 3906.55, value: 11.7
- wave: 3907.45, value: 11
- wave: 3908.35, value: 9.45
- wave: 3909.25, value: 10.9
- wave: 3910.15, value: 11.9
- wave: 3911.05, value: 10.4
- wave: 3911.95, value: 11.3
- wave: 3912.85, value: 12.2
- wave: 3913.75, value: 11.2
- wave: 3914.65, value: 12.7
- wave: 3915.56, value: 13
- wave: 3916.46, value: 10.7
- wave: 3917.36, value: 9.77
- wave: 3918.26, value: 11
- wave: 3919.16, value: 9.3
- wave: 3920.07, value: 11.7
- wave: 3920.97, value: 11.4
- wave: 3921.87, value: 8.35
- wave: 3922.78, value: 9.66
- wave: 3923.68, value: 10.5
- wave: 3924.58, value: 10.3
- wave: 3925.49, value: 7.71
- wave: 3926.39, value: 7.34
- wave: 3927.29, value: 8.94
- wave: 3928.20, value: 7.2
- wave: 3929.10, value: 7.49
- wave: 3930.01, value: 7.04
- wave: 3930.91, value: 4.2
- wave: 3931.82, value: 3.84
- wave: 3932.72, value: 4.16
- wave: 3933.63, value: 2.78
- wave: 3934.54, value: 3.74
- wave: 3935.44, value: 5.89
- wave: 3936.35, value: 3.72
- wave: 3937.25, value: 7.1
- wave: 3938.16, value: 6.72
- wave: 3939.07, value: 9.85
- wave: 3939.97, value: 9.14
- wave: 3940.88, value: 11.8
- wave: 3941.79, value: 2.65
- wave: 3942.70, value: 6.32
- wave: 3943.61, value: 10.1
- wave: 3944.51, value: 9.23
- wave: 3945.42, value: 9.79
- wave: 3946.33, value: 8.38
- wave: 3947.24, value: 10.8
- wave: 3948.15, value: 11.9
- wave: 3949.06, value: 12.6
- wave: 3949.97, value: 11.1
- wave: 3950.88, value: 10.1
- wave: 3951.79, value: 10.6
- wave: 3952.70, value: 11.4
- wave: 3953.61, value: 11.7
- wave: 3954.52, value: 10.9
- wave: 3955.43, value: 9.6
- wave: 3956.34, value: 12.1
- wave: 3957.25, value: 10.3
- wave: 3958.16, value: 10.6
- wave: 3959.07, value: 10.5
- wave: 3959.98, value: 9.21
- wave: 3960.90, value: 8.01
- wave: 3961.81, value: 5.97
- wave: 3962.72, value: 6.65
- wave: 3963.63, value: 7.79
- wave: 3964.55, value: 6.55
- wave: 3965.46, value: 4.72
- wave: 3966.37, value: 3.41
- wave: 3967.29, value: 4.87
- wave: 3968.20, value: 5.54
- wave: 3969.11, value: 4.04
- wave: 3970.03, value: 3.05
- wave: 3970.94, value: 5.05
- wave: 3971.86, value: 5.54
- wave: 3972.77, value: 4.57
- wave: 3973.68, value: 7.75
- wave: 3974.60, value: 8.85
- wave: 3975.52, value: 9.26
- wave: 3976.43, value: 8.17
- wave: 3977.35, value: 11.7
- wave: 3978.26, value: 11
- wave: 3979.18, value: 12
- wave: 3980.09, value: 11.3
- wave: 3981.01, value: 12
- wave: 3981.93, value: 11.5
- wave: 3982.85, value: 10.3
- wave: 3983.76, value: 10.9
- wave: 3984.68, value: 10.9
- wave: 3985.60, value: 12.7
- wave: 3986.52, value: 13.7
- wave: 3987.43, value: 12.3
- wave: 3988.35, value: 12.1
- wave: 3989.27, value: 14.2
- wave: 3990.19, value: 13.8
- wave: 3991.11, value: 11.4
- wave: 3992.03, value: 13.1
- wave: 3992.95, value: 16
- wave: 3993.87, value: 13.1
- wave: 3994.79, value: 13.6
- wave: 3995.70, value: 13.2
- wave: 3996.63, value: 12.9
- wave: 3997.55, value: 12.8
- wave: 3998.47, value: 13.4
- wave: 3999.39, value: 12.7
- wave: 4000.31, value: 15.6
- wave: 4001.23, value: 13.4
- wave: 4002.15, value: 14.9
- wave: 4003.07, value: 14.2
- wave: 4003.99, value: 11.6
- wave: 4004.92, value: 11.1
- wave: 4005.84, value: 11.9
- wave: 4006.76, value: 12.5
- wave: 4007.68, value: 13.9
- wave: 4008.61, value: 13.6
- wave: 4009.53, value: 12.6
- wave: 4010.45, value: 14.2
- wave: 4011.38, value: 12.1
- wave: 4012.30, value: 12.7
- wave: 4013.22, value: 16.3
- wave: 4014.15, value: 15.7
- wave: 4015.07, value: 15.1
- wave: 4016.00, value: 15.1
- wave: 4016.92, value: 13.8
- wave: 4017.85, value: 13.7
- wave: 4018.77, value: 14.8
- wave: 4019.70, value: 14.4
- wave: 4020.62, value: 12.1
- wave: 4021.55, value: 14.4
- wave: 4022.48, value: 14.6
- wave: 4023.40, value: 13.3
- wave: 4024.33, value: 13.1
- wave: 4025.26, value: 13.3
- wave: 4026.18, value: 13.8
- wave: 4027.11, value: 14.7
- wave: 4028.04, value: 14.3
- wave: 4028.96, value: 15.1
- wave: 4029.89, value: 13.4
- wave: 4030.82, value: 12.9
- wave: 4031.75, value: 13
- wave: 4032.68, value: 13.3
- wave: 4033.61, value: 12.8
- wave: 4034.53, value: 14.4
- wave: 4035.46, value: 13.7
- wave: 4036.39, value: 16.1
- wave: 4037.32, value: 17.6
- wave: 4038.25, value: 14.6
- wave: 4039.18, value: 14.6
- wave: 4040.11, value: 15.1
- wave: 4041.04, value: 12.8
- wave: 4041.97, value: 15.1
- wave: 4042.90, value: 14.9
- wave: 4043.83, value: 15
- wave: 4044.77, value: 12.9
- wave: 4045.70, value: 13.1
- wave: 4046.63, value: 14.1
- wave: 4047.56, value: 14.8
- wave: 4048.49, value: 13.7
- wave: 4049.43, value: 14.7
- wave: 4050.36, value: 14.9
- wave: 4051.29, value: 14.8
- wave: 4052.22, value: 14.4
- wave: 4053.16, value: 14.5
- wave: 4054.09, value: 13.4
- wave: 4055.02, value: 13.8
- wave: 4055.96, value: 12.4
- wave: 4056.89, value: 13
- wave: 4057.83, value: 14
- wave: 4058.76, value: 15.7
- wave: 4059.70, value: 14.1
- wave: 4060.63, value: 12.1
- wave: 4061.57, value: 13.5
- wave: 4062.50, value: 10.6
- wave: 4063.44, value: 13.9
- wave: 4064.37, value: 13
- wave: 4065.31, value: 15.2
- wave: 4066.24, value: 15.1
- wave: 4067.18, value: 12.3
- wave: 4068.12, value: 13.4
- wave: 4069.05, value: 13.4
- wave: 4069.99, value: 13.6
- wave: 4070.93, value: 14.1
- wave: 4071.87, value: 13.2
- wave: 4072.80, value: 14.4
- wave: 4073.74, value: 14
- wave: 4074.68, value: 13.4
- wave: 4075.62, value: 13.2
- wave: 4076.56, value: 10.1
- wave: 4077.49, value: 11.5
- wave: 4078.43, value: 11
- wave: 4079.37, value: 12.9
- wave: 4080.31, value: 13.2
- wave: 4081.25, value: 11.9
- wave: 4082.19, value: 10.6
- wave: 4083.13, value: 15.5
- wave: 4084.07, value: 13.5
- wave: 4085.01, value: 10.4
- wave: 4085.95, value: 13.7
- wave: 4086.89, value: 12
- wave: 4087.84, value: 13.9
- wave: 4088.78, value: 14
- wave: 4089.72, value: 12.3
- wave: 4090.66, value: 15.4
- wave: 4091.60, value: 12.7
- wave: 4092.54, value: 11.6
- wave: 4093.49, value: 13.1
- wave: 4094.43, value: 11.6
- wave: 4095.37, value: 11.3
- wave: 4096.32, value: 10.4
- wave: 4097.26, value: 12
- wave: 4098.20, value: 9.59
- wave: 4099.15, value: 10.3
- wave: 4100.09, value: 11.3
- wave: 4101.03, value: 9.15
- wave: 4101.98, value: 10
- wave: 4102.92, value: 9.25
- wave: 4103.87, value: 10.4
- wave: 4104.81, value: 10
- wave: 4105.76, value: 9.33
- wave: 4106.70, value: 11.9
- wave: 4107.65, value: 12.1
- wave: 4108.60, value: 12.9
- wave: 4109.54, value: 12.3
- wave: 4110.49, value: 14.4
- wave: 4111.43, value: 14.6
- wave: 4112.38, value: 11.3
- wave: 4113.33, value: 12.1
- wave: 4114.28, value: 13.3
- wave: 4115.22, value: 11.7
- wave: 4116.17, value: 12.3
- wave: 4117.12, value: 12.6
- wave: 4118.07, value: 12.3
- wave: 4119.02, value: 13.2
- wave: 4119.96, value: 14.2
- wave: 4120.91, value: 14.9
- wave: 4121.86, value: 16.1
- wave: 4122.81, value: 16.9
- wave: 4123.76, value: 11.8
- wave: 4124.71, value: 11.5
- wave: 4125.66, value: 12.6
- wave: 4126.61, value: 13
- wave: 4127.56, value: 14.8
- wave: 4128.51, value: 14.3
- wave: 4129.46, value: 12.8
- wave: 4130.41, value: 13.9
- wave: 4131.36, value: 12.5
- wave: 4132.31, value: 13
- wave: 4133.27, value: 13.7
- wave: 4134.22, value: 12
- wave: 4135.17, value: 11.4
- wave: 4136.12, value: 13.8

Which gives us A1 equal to 1.65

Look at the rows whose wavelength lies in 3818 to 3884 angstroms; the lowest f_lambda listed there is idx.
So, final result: 3.88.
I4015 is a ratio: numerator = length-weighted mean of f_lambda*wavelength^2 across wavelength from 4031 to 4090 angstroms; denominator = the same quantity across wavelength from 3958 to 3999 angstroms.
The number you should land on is 1.4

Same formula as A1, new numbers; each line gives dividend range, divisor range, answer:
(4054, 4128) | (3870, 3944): 1.60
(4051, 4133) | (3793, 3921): 1.67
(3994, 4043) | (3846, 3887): 1.74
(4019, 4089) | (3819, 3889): 1.92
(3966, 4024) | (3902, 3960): 1.30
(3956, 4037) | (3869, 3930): 1.32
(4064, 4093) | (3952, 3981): 1.68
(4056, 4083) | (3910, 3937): 1.64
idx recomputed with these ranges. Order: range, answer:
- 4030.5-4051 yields 12.8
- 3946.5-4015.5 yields 3.05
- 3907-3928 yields 7.34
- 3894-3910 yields 8.36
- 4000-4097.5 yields 10.1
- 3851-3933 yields 3.84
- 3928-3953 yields 2.65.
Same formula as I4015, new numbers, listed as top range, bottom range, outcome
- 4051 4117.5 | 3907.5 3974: 1.60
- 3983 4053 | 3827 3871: 1.93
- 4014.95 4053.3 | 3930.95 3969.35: 1.85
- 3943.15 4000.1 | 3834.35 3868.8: 1.34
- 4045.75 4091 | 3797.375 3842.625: 1.93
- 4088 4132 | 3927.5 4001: 1.43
